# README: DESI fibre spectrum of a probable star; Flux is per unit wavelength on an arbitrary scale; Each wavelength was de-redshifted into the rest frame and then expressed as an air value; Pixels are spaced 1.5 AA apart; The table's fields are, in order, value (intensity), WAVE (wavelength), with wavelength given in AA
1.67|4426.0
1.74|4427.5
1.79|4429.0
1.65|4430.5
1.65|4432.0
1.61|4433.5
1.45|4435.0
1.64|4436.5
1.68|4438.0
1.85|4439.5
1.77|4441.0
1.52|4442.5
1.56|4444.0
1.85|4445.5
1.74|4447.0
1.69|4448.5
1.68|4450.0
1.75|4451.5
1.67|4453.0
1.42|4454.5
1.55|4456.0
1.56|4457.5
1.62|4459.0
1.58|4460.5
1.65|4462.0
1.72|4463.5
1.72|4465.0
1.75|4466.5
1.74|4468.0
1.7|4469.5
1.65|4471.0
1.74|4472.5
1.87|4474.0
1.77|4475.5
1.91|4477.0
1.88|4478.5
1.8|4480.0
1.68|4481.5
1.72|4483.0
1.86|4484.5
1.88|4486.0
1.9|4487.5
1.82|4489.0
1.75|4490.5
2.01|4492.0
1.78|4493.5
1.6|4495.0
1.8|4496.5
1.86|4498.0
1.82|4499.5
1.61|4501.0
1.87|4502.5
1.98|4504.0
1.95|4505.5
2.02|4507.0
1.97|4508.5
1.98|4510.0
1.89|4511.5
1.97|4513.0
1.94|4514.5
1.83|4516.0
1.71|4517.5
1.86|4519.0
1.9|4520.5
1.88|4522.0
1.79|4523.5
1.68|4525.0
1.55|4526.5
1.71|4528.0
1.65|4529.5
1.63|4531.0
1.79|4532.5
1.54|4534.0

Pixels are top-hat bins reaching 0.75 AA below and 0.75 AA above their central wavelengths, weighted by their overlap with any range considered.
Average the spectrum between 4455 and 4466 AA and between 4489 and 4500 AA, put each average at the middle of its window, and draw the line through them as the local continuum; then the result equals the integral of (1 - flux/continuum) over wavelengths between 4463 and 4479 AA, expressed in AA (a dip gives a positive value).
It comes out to -0.8 AA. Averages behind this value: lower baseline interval 1.63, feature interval 1.77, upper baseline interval 1.8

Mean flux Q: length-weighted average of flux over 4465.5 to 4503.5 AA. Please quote 1.79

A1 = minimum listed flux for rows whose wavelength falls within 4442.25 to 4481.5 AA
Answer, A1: 1.42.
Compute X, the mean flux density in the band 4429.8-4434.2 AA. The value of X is 1.64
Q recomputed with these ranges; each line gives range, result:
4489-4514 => 1.87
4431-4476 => 1.67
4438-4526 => 1.77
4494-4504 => 1.78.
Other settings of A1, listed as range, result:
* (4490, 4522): 1.6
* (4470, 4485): 1.65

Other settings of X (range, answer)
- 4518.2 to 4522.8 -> 1.88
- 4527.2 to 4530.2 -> 1.68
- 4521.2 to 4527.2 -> 1.73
